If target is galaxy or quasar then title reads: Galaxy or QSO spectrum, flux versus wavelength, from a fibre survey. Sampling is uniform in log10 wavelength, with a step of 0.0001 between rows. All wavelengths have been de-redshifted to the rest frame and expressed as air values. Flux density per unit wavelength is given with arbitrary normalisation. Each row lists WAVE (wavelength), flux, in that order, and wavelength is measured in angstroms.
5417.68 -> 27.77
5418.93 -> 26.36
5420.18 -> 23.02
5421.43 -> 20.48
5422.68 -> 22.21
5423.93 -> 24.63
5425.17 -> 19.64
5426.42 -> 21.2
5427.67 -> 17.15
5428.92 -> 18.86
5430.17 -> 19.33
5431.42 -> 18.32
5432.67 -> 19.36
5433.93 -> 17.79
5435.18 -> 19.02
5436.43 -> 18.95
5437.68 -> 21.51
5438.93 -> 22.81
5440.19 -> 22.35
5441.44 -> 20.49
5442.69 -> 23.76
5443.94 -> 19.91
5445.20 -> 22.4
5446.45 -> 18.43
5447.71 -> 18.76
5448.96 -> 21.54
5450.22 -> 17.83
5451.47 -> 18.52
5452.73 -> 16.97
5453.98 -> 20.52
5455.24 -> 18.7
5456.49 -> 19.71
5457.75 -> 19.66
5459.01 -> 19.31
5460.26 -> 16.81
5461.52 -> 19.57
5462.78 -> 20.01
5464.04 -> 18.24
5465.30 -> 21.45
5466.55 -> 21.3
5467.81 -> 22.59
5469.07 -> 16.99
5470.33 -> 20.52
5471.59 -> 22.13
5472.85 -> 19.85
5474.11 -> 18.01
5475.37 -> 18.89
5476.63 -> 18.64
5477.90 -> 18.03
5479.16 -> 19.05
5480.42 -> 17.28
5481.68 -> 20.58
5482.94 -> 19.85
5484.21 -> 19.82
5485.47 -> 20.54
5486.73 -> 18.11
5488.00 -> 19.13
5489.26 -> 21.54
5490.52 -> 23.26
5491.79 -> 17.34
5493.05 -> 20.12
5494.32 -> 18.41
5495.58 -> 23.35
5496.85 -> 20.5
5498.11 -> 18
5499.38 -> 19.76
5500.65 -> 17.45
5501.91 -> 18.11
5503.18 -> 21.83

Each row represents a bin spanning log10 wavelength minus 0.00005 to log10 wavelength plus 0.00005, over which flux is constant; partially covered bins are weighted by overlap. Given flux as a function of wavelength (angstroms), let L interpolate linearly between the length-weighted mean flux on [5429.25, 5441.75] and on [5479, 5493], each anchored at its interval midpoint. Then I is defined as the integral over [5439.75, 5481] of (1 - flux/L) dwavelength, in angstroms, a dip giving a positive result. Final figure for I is 0.4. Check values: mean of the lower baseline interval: 19.9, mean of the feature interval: 19.6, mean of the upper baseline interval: 19.7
